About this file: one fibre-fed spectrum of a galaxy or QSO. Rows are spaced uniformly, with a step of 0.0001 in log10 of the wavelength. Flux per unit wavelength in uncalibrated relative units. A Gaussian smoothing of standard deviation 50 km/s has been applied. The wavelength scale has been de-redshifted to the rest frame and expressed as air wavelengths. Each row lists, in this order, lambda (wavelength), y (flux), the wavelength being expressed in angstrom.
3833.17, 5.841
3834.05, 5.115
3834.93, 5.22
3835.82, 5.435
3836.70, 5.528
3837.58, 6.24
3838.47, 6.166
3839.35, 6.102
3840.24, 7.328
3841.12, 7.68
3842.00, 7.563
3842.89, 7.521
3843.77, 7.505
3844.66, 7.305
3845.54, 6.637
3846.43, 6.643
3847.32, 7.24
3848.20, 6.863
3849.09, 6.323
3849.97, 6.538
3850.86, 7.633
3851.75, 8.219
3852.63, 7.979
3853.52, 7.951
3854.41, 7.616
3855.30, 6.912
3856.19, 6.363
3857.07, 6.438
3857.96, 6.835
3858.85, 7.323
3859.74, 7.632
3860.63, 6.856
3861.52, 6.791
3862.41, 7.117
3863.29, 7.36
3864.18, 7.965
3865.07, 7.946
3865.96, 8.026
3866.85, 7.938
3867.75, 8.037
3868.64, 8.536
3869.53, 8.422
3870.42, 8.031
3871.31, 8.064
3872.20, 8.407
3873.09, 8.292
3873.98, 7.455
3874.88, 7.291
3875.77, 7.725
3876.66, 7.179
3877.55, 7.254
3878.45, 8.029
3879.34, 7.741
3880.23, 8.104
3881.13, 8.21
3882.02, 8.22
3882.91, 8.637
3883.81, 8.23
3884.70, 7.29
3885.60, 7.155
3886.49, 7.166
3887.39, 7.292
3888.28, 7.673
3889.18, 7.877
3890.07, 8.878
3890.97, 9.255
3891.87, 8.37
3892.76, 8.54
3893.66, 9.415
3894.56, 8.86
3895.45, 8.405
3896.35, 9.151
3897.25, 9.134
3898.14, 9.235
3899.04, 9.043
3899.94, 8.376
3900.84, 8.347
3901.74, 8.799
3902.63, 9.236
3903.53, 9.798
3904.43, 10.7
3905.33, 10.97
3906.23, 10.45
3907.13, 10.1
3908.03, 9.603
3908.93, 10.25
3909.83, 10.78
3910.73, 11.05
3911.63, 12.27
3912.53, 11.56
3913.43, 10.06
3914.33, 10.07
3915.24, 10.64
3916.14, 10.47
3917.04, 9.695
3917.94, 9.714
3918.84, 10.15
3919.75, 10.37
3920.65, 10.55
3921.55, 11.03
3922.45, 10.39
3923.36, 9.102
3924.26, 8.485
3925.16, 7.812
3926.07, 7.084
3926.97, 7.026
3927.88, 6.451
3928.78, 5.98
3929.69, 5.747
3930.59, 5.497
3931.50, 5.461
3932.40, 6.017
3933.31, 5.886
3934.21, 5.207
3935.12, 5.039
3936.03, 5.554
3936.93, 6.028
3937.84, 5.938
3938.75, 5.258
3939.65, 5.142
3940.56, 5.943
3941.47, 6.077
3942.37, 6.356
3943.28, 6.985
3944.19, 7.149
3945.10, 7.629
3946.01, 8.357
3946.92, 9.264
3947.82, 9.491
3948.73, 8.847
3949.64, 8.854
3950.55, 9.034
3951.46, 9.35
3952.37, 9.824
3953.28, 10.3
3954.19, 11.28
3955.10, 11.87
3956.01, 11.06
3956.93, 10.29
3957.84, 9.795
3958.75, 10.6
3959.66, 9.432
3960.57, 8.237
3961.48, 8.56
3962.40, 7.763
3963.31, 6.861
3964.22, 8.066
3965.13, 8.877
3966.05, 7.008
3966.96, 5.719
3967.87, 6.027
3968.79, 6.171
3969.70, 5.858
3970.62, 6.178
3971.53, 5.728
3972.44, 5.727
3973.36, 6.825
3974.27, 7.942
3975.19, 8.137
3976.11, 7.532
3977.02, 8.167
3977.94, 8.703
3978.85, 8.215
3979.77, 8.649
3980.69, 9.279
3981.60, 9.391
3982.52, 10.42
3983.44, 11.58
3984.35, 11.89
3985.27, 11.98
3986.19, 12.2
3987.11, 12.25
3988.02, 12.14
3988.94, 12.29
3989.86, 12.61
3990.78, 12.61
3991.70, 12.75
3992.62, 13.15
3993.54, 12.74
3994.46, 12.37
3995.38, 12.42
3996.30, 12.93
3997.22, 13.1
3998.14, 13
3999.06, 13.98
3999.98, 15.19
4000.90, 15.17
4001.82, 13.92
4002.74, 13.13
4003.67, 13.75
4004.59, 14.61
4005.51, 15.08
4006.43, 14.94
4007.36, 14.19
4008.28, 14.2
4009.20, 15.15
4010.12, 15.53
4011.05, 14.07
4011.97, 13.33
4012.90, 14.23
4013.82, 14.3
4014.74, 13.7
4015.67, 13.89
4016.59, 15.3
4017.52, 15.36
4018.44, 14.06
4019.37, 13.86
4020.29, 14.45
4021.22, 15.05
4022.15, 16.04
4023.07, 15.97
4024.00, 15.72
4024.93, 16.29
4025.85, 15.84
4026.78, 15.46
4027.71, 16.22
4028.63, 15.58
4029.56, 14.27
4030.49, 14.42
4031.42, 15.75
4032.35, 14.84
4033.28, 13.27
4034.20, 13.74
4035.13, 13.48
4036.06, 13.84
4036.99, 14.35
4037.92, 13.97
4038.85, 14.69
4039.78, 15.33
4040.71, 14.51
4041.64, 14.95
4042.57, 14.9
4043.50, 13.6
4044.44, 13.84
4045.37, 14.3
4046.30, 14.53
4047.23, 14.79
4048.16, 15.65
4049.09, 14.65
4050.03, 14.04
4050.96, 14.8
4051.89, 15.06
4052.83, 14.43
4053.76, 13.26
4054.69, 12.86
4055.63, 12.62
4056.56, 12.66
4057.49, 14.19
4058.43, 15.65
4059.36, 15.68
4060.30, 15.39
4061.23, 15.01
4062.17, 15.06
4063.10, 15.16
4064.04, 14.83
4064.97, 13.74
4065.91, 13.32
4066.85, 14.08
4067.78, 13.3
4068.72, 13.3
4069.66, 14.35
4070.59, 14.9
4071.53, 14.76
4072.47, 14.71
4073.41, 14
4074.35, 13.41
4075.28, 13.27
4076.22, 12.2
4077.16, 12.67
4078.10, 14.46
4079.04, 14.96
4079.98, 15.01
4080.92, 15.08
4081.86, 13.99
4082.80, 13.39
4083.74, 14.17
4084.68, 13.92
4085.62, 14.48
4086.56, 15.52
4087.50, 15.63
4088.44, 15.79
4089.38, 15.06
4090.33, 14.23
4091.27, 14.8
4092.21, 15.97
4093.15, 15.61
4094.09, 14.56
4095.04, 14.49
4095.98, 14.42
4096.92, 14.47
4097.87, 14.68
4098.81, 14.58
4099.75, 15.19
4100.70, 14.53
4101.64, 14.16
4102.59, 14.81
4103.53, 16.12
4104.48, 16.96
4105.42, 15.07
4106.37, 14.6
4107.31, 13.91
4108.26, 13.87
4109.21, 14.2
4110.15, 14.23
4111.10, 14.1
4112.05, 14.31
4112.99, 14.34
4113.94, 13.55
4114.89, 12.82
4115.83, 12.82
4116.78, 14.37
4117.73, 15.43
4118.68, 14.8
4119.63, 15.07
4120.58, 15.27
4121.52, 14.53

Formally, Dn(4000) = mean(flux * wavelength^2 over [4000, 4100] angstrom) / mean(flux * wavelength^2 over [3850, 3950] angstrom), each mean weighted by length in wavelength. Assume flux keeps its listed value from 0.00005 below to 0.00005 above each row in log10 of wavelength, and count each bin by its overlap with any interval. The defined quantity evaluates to 1.9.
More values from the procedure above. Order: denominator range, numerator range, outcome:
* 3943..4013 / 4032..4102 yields 1.42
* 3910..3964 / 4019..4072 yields 1.83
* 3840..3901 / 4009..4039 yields 2.04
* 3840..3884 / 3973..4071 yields 1.95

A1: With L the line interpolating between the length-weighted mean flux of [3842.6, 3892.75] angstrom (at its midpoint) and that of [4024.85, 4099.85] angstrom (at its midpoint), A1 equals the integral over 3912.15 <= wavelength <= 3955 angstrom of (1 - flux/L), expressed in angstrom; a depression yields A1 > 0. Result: 7.92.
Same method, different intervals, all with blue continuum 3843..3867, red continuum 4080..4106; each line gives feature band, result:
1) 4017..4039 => -3.6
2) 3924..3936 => 4.3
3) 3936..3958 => 4.3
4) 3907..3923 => -2.3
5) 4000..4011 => -2.2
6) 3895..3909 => -1.1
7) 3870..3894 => 0.4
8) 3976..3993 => 0.8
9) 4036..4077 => -1.7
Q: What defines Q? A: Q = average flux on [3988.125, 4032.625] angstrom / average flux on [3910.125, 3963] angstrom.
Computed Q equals 1.7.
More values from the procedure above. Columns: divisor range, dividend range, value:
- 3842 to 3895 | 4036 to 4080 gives 1.86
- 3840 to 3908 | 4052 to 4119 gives 1.80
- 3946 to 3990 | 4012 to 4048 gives 1.62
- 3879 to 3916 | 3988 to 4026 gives 1.54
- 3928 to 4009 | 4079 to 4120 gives 1.55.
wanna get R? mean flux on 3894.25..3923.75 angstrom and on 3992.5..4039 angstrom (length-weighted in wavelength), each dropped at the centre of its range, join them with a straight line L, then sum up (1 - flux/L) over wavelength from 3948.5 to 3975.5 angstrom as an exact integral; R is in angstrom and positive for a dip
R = 8.4 angstrom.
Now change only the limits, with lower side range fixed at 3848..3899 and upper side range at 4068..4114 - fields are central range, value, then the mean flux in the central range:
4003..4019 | -3.2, 14.4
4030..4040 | -1.2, 14.3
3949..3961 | 0.4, 9.98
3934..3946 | 4.6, 6.12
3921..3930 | 1.4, 7.97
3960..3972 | 4.1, 7.03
